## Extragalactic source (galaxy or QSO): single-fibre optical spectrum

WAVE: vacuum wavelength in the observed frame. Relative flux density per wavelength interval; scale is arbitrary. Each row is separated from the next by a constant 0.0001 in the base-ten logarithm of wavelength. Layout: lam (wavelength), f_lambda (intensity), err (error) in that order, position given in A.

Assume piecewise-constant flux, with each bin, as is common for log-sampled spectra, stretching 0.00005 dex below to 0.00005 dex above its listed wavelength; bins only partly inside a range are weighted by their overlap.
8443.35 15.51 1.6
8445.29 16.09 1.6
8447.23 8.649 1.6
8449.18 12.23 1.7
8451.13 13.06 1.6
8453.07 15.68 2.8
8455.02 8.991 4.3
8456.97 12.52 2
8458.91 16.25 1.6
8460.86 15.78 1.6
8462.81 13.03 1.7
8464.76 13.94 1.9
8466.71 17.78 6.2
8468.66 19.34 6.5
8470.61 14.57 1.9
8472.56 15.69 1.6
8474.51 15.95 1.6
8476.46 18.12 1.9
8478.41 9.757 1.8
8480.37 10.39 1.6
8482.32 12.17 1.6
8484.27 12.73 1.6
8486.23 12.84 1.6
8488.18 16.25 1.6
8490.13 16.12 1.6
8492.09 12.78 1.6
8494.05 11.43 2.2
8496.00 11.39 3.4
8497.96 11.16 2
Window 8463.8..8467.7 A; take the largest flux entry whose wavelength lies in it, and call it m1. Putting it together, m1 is 17.78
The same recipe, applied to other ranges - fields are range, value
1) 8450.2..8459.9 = 16.25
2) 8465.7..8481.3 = 19.34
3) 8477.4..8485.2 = 12.73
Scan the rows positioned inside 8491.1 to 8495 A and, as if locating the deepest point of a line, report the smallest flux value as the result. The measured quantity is 11.43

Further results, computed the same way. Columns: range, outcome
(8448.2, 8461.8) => 8.991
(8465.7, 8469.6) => 17.78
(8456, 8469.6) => 12.52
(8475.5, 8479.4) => 9.757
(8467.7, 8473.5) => 14.57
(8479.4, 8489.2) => 10.39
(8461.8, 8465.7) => 13.03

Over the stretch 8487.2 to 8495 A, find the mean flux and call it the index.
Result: 14.2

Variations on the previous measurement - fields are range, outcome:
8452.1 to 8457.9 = 12.4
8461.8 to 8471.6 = 15.7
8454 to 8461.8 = 13.4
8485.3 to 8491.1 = 15.1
